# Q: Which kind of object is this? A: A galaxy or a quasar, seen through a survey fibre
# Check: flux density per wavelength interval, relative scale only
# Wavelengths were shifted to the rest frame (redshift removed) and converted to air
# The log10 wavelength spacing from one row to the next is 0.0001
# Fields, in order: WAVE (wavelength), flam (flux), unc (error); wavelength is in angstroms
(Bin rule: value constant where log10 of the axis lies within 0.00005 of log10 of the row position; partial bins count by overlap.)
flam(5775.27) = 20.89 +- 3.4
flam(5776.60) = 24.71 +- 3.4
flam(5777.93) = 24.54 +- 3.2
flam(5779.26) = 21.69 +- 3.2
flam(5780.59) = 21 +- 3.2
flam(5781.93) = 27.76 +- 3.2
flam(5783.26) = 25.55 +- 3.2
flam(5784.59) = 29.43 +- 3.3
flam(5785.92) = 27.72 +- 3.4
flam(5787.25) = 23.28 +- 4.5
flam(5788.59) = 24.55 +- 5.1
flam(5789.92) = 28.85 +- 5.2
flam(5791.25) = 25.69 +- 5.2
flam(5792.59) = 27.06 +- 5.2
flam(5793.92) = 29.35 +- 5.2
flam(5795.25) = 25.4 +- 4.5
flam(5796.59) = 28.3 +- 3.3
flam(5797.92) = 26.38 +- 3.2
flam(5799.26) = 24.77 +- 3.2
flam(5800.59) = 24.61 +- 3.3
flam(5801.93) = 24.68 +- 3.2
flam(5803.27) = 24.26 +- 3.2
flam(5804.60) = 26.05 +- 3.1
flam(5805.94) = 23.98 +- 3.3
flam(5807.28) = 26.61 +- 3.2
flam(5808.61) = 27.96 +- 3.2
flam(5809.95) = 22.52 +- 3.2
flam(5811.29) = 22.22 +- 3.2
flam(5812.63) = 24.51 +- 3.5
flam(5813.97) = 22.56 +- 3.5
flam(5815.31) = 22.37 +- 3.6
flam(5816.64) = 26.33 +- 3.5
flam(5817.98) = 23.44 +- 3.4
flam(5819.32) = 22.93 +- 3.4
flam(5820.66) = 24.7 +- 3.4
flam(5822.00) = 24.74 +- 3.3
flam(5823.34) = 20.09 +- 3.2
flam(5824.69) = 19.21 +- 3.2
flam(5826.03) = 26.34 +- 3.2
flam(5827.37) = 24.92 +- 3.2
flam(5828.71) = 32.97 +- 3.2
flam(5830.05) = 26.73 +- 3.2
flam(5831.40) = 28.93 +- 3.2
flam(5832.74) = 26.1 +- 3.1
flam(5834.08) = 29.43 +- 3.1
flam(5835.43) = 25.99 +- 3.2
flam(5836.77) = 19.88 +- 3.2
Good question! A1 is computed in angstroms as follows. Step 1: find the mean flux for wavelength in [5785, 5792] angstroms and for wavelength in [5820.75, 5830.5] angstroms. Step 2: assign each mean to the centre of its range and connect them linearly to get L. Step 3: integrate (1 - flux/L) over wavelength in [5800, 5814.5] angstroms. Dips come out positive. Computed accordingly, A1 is 0.6 angstroms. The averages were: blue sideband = 26.1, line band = 24.5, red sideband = 24.9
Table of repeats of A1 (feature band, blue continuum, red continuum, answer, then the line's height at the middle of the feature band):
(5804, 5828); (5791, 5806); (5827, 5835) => 2.8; 27.2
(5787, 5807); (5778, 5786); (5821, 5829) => -0.7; 24.9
